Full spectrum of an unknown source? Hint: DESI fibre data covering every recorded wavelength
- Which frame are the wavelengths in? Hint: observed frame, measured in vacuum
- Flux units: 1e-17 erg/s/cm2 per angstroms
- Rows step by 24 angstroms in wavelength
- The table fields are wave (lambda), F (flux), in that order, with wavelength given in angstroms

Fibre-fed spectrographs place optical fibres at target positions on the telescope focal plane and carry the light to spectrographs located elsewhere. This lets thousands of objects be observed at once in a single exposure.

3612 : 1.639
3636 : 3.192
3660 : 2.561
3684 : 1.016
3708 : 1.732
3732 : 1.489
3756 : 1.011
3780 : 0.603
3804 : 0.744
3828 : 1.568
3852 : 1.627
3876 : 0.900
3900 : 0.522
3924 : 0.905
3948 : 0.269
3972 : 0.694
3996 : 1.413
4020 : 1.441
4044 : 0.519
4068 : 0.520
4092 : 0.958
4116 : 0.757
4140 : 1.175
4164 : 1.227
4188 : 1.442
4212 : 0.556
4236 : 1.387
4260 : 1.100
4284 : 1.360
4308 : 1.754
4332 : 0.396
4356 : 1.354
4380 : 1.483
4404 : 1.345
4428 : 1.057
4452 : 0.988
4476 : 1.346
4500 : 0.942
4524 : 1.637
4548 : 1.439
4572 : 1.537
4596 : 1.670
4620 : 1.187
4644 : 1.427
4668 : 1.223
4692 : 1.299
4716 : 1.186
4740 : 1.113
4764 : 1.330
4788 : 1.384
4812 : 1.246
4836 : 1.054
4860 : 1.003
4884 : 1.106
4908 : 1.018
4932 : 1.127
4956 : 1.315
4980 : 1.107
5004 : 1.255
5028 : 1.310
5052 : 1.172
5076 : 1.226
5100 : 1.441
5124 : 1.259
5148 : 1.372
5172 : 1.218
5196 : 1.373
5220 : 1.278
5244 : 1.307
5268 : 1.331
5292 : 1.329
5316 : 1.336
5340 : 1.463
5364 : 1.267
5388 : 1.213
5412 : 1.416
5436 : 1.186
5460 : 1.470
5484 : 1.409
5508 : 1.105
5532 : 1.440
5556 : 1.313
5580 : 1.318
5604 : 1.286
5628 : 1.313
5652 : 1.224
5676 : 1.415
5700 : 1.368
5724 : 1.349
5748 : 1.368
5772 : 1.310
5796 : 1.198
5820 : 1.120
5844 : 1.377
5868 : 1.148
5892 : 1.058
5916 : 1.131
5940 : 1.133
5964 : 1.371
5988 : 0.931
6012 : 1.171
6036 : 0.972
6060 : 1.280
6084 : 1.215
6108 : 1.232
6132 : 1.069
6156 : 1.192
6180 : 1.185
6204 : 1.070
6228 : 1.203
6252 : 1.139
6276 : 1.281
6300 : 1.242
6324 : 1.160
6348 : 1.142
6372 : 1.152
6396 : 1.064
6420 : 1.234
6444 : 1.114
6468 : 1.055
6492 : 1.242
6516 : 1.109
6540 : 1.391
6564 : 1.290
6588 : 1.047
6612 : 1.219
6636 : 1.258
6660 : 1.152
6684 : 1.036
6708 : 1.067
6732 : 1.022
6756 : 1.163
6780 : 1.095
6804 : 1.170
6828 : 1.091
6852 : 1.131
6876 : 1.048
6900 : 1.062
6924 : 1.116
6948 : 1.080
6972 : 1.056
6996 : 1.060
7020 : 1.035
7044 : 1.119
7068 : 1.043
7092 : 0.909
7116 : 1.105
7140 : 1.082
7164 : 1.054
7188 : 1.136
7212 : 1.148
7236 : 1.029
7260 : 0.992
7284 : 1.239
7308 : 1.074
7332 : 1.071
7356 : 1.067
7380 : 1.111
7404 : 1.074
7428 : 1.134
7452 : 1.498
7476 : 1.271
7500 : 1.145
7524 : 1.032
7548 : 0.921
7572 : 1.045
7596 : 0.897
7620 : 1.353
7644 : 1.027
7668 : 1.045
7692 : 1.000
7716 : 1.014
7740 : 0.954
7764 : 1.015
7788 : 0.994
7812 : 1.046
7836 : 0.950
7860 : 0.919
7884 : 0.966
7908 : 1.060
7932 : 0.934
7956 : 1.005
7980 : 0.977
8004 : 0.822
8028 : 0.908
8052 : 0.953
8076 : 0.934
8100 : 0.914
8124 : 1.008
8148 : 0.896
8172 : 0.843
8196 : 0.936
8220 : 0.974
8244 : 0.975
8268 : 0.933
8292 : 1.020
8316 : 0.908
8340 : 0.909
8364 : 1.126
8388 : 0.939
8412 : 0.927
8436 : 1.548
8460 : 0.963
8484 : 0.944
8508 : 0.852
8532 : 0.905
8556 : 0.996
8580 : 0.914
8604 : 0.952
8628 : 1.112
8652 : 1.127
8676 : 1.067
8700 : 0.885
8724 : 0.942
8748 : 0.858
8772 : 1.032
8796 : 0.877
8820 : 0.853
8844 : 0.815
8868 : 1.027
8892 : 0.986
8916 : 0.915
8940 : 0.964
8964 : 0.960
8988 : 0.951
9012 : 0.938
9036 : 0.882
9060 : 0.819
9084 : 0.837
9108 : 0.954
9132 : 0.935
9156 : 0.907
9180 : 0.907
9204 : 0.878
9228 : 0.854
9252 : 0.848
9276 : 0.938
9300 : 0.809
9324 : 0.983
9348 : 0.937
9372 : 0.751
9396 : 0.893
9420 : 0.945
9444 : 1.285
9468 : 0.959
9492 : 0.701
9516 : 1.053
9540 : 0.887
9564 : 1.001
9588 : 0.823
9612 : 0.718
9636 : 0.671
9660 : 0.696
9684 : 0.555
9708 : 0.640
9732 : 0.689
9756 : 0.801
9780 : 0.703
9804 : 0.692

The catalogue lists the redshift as 0.134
